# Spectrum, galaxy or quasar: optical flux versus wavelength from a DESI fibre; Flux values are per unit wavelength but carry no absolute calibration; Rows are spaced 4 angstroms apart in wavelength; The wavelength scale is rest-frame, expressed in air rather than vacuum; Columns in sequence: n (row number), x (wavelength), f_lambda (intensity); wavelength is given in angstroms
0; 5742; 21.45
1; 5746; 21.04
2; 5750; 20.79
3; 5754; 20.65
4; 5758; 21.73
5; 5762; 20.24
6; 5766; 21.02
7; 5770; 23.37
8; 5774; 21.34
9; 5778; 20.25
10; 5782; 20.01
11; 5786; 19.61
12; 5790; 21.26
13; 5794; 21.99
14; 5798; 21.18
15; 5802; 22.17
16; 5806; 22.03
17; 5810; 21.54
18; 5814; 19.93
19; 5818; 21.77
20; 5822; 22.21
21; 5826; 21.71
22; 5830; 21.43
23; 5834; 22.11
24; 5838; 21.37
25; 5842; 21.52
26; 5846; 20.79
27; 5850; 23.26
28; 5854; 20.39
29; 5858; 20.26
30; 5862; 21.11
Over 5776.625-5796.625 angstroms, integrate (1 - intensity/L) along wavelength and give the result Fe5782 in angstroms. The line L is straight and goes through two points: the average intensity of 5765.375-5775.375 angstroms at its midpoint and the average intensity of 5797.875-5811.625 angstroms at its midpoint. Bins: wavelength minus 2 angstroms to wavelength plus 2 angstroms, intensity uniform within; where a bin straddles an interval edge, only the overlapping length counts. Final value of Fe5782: 1.2 angstroms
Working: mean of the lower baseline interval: 22.1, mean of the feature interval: 20.7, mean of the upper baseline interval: 21.8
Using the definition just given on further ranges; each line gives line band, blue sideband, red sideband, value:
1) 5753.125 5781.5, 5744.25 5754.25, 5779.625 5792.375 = -0.8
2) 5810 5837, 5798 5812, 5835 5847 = 0.1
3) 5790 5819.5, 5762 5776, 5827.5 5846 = 0.1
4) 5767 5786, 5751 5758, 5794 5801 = 0.2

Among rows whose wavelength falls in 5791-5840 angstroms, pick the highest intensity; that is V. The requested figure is 22.21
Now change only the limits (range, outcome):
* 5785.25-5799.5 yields 21.99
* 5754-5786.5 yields 23.37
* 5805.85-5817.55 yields 22.03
